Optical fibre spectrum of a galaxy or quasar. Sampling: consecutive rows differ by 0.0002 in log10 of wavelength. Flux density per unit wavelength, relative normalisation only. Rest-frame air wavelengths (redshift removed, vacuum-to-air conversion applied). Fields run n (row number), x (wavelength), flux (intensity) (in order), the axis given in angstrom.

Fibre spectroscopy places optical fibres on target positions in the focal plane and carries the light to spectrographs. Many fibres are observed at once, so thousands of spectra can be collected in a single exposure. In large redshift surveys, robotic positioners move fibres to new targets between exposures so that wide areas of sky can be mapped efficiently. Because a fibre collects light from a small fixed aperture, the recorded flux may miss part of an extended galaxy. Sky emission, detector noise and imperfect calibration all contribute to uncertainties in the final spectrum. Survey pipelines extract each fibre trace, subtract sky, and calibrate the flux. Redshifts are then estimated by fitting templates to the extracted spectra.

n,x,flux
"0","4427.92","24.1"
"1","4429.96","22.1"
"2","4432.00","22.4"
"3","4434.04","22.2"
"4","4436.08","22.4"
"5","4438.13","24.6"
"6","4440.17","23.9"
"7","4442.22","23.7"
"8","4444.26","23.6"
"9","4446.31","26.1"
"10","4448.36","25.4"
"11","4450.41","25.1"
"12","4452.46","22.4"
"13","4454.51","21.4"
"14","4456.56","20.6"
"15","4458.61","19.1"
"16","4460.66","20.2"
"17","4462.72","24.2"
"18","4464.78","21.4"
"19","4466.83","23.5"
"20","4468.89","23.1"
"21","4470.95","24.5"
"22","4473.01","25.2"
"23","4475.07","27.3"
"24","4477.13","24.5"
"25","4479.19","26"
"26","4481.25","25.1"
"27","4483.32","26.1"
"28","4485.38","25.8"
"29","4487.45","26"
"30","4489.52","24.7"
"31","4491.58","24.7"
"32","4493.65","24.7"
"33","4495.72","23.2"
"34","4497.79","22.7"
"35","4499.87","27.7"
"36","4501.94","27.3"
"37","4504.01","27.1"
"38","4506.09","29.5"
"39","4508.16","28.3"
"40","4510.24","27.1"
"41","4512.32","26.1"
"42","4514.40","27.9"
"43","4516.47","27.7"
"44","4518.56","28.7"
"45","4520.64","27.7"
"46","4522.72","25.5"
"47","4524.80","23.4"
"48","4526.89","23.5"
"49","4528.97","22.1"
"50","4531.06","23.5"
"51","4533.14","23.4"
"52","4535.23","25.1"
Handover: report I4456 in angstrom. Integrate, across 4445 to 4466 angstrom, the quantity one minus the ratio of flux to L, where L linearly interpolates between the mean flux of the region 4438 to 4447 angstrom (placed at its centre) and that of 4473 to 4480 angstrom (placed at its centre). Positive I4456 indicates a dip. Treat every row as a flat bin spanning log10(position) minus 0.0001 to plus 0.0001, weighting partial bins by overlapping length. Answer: 1.9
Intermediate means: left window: 24.3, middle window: 22.6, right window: 25.8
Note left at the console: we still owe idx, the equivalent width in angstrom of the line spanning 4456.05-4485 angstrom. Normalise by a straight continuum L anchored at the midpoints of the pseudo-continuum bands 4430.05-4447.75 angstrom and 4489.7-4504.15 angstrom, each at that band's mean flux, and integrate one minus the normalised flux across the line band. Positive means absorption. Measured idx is 0.9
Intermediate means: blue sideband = 23.6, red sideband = 25.2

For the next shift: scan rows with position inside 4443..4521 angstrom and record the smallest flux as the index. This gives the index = 19.1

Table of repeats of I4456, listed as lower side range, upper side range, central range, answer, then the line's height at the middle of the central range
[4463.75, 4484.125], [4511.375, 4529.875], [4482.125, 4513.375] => -1.0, 25.3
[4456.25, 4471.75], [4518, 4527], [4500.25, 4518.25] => -1.9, 25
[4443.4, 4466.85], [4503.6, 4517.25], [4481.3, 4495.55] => 0.3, 25.7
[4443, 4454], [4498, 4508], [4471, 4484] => 0.2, 26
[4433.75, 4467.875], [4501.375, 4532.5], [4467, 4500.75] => -0.6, 24.6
